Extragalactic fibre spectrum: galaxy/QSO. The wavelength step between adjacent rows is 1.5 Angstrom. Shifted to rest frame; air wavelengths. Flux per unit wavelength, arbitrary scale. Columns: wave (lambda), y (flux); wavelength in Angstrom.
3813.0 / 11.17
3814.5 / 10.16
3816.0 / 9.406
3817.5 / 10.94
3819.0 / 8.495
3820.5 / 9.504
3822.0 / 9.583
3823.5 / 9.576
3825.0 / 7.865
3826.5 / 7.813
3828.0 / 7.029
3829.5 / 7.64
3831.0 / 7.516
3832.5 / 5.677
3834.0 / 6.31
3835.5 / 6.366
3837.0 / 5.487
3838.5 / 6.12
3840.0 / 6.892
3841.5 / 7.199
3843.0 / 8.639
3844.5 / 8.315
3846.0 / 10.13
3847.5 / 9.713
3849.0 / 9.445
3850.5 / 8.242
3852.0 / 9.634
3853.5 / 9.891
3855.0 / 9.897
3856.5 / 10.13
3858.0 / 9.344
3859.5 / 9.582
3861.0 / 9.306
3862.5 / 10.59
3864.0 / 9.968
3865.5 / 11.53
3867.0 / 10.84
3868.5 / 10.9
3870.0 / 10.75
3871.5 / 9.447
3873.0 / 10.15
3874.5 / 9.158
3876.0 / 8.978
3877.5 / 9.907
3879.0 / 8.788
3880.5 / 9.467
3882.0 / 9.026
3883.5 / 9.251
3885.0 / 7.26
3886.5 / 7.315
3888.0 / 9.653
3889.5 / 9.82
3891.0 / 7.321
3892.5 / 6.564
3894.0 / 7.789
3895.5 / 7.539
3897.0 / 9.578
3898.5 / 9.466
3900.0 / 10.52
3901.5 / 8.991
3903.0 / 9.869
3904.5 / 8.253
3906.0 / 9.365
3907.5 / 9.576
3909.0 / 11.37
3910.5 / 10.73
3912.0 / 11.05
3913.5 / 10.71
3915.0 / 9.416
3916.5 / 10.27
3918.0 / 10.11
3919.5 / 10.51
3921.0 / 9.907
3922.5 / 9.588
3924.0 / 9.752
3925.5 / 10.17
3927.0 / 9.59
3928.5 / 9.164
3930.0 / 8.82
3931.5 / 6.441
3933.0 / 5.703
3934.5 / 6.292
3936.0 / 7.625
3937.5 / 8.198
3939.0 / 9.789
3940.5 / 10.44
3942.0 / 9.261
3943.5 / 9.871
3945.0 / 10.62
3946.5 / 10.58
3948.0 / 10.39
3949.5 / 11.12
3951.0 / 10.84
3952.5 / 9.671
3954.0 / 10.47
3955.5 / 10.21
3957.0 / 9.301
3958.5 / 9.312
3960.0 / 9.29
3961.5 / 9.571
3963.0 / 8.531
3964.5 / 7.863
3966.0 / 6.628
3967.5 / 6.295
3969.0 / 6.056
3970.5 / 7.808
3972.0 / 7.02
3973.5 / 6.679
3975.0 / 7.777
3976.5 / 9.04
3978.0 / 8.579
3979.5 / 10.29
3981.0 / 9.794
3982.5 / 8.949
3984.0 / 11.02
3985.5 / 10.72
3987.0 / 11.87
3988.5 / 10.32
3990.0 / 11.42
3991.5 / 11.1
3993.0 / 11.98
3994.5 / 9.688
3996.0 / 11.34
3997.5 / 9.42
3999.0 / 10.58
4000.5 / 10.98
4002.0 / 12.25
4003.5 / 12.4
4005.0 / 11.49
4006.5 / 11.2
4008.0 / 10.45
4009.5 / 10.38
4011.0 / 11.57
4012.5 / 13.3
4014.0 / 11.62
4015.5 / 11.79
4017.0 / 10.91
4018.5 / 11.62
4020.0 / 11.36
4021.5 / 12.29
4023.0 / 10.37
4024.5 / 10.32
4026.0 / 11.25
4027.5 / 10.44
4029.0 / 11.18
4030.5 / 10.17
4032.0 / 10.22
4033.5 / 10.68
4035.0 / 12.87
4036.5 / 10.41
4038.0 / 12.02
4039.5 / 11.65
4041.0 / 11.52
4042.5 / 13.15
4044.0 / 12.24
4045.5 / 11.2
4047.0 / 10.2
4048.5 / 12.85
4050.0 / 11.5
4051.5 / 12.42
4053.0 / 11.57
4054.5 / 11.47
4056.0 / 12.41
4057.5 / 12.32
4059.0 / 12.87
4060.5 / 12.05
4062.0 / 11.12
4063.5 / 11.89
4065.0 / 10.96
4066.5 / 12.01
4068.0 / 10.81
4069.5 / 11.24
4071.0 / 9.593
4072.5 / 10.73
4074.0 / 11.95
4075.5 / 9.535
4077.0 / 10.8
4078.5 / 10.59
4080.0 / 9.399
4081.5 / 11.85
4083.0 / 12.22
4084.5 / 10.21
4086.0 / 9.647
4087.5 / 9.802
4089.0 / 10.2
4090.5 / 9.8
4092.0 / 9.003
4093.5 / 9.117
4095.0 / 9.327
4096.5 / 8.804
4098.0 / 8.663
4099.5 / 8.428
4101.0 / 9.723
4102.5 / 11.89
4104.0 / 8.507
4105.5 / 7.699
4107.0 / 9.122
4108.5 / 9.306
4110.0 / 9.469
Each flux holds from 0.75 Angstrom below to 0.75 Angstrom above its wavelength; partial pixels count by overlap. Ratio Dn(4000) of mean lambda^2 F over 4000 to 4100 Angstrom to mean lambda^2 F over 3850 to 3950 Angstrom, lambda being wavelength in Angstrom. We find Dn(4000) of 1.27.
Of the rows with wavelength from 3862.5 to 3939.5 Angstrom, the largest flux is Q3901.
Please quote 11.53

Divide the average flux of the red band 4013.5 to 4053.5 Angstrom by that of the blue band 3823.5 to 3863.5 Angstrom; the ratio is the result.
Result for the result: 1.37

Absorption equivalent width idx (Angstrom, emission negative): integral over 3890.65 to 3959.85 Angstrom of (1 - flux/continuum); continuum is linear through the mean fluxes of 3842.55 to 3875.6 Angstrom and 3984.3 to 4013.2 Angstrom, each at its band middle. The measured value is 6.9 Angstrom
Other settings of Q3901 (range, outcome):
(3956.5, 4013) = 13.3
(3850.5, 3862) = 10.13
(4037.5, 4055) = 13.15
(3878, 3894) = 9.82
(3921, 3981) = 11.12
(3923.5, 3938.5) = 10.17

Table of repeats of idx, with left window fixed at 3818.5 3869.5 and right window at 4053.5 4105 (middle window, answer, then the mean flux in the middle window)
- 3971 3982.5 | 1.5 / 8.47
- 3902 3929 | -2.1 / 9.97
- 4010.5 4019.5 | -1.6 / 11.8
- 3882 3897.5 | 1.4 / 8.23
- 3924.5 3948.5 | 1.3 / 8.93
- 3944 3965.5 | -0.5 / 9.8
